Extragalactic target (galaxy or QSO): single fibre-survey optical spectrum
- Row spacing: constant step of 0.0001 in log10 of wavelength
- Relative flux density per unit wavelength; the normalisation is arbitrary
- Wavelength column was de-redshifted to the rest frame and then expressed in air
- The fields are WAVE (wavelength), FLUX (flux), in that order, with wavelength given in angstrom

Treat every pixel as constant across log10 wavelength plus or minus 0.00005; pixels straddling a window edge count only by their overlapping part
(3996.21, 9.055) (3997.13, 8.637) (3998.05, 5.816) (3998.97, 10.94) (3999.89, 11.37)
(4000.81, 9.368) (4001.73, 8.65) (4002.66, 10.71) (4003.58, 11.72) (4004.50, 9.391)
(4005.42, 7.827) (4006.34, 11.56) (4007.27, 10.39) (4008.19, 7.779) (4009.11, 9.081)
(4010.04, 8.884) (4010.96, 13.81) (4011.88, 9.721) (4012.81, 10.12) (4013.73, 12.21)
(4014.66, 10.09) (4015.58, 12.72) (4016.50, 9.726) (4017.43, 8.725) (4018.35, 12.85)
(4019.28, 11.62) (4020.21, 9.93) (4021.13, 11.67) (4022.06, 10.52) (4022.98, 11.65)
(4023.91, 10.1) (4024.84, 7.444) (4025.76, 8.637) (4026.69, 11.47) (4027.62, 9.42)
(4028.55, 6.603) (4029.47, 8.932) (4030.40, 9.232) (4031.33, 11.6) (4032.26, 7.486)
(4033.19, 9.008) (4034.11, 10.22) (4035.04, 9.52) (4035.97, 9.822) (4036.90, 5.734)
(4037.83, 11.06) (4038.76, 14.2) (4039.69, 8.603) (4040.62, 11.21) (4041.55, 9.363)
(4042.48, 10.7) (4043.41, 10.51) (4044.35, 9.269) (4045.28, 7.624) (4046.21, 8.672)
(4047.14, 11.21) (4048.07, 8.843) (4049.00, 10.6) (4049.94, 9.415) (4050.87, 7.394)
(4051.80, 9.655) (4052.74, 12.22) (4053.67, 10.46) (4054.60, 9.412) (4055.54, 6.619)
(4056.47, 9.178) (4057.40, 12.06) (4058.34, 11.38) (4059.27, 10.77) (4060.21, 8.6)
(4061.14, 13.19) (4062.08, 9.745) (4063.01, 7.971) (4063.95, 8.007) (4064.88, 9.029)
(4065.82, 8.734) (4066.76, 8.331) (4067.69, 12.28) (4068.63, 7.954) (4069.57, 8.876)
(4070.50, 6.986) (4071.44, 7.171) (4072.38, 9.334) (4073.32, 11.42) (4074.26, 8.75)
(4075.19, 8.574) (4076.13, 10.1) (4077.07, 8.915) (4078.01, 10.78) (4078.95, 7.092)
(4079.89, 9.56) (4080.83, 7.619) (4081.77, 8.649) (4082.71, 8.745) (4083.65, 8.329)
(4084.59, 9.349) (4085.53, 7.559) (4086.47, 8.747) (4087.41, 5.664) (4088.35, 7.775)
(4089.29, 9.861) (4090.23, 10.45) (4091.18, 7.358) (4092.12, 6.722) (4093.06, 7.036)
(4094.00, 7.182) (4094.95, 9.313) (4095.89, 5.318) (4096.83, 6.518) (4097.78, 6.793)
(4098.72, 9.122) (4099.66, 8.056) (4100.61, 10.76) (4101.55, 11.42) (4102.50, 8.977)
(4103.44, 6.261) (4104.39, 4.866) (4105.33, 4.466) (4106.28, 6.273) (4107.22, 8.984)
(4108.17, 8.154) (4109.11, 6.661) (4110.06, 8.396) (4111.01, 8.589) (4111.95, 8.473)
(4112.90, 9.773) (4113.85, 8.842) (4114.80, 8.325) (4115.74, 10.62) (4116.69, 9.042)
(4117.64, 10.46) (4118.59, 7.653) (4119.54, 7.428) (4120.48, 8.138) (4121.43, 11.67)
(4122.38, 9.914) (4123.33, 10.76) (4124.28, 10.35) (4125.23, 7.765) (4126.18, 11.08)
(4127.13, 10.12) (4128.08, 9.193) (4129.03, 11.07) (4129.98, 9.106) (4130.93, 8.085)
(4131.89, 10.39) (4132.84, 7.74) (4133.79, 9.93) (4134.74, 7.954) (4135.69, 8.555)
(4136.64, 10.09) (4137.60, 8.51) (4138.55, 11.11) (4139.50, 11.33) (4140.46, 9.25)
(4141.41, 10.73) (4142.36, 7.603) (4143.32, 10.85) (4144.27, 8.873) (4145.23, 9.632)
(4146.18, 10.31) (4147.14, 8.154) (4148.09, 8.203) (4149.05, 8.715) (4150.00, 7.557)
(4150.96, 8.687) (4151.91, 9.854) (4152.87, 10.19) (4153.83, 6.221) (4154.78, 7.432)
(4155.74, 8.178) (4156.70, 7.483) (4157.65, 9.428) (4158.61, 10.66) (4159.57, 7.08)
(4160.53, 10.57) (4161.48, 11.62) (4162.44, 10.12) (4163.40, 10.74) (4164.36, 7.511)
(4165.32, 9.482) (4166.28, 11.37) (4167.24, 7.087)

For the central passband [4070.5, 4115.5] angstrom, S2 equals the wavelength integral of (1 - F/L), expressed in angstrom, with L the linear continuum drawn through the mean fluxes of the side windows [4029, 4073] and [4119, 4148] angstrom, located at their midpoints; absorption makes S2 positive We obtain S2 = 6.1 angstrom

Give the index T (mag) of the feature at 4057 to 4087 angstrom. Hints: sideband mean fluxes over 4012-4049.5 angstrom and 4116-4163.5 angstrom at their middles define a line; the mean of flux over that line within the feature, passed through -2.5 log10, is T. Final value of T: 0.06 mag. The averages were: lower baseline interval 9.97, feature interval 9.19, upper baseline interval 9.31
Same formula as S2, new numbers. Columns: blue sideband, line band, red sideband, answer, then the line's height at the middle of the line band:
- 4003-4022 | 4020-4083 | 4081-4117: -0.68 angstrom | 9.41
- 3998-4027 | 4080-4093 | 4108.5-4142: 1.94 angstrom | 9.65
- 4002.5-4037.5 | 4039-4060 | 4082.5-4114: -1.43 angstrom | 9.19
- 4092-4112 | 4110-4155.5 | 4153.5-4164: -4.44 angstrom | 8.42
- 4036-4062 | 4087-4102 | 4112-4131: 2.41 angstrom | 9.64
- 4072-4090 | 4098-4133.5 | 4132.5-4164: 0.70 angstrom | 9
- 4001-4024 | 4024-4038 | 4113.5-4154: 1.65 angstrom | 10.3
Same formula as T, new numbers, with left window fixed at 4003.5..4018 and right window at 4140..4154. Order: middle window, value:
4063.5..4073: 0.12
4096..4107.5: 0.23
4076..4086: 0.10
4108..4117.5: 0.07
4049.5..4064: 0.00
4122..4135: -0.04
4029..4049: 0.03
